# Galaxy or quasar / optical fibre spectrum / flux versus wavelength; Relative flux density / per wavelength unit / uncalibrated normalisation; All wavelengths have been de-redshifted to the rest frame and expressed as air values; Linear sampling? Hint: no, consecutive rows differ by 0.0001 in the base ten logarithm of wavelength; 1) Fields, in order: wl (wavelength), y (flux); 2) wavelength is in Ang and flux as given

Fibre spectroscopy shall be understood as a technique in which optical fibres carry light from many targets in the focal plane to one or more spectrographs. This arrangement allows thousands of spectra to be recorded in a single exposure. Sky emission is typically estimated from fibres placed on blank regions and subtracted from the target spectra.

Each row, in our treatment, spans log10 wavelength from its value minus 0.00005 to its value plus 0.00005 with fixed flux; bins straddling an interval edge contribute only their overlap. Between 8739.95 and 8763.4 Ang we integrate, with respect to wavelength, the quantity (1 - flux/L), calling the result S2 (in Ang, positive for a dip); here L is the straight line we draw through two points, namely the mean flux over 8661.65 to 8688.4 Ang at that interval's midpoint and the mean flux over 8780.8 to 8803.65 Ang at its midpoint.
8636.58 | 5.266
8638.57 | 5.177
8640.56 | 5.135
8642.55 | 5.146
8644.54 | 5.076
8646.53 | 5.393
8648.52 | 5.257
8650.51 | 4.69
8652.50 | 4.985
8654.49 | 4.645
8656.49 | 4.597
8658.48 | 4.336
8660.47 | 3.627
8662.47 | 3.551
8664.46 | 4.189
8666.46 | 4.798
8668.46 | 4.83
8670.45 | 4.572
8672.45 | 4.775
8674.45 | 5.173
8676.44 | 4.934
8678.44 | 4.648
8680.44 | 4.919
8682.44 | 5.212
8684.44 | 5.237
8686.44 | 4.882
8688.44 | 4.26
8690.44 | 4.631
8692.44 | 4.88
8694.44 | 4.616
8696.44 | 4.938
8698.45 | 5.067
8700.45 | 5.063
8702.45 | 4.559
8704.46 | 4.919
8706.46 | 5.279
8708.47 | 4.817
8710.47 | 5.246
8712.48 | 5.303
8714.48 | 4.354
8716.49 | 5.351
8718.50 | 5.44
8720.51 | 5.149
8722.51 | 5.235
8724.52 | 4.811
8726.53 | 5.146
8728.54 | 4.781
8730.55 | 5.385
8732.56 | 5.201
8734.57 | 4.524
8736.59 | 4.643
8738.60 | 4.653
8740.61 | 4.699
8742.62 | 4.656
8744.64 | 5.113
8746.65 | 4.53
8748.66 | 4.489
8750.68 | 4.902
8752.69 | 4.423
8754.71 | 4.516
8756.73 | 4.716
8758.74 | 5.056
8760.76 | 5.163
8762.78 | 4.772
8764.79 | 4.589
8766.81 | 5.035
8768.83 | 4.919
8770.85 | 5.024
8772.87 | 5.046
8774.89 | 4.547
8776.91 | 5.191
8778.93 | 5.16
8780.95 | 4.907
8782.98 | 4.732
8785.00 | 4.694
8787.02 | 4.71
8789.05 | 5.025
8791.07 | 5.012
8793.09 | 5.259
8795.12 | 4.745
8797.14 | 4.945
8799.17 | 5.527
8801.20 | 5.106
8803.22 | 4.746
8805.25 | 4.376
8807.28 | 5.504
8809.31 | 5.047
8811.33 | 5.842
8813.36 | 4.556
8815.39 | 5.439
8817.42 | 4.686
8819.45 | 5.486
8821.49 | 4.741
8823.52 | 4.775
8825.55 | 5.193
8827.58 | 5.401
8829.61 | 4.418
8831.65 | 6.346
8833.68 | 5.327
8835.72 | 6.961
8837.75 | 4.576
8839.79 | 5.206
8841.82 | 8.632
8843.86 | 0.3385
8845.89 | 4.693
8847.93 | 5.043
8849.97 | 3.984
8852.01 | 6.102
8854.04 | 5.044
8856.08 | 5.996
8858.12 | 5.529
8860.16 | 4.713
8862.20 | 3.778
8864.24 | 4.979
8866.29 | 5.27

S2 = 0.6 Ang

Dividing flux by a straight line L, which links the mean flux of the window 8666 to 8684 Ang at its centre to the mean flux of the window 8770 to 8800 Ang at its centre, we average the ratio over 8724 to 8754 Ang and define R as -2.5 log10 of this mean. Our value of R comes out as 0.031 mag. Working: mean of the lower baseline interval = 4.89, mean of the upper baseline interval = 4.96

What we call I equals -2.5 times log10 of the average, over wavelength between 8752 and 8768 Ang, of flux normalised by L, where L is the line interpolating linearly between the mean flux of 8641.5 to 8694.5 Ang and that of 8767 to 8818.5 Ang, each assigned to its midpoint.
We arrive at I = 0.03 mag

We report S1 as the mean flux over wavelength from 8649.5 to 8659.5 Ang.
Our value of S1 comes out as 4.65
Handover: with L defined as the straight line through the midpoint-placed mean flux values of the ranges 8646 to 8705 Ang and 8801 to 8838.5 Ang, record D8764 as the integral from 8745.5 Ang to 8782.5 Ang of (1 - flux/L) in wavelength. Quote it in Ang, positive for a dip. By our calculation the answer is 1.4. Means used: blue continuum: 4.73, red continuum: 5.19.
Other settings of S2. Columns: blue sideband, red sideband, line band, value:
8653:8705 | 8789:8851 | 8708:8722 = -1.0 Ang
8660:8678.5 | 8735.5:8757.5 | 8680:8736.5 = -4.6 Ang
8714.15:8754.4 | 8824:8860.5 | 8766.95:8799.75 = 0.4 Ang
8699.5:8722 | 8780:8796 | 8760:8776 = 0.1 Ang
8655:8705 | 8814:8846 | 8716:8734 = -1.2 Ang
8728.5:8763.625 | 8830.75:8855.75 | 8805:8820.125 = -0.2 Ang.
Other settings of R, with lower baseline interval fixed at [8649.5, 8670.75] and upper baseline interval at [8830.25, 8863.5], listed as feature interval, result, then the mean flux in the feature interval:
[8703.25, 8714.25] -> -0.097 mag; 5.05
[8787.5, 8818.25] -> -0.018 mag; 5.05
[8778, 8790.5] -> 0.006 mag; 4.87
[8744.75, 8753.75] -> 0.029 mag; 4.64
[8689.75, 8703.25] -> -0.060 mag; 4.83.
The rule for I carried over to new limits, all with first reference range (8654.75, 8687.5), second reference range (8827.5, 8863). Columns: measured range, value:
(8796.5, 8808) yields -0.005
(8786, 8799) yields -0.003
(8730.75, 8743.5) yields 0.011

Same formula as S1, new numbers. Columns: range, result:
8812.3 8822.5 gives 4.98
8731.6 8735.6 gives 4.85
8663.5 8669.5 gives 4.61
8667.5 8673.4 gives 4.73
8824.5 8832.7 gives 5.34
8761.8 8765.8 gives 4.69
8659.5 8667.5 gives 4.04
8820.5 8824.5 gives 4.76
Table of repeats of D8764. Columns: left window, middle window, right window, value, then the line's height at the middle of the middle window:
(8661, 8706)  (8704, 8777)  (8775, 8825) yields -0.5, 4.87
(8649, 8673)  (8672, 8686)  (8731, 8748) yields -1.4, 4.54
